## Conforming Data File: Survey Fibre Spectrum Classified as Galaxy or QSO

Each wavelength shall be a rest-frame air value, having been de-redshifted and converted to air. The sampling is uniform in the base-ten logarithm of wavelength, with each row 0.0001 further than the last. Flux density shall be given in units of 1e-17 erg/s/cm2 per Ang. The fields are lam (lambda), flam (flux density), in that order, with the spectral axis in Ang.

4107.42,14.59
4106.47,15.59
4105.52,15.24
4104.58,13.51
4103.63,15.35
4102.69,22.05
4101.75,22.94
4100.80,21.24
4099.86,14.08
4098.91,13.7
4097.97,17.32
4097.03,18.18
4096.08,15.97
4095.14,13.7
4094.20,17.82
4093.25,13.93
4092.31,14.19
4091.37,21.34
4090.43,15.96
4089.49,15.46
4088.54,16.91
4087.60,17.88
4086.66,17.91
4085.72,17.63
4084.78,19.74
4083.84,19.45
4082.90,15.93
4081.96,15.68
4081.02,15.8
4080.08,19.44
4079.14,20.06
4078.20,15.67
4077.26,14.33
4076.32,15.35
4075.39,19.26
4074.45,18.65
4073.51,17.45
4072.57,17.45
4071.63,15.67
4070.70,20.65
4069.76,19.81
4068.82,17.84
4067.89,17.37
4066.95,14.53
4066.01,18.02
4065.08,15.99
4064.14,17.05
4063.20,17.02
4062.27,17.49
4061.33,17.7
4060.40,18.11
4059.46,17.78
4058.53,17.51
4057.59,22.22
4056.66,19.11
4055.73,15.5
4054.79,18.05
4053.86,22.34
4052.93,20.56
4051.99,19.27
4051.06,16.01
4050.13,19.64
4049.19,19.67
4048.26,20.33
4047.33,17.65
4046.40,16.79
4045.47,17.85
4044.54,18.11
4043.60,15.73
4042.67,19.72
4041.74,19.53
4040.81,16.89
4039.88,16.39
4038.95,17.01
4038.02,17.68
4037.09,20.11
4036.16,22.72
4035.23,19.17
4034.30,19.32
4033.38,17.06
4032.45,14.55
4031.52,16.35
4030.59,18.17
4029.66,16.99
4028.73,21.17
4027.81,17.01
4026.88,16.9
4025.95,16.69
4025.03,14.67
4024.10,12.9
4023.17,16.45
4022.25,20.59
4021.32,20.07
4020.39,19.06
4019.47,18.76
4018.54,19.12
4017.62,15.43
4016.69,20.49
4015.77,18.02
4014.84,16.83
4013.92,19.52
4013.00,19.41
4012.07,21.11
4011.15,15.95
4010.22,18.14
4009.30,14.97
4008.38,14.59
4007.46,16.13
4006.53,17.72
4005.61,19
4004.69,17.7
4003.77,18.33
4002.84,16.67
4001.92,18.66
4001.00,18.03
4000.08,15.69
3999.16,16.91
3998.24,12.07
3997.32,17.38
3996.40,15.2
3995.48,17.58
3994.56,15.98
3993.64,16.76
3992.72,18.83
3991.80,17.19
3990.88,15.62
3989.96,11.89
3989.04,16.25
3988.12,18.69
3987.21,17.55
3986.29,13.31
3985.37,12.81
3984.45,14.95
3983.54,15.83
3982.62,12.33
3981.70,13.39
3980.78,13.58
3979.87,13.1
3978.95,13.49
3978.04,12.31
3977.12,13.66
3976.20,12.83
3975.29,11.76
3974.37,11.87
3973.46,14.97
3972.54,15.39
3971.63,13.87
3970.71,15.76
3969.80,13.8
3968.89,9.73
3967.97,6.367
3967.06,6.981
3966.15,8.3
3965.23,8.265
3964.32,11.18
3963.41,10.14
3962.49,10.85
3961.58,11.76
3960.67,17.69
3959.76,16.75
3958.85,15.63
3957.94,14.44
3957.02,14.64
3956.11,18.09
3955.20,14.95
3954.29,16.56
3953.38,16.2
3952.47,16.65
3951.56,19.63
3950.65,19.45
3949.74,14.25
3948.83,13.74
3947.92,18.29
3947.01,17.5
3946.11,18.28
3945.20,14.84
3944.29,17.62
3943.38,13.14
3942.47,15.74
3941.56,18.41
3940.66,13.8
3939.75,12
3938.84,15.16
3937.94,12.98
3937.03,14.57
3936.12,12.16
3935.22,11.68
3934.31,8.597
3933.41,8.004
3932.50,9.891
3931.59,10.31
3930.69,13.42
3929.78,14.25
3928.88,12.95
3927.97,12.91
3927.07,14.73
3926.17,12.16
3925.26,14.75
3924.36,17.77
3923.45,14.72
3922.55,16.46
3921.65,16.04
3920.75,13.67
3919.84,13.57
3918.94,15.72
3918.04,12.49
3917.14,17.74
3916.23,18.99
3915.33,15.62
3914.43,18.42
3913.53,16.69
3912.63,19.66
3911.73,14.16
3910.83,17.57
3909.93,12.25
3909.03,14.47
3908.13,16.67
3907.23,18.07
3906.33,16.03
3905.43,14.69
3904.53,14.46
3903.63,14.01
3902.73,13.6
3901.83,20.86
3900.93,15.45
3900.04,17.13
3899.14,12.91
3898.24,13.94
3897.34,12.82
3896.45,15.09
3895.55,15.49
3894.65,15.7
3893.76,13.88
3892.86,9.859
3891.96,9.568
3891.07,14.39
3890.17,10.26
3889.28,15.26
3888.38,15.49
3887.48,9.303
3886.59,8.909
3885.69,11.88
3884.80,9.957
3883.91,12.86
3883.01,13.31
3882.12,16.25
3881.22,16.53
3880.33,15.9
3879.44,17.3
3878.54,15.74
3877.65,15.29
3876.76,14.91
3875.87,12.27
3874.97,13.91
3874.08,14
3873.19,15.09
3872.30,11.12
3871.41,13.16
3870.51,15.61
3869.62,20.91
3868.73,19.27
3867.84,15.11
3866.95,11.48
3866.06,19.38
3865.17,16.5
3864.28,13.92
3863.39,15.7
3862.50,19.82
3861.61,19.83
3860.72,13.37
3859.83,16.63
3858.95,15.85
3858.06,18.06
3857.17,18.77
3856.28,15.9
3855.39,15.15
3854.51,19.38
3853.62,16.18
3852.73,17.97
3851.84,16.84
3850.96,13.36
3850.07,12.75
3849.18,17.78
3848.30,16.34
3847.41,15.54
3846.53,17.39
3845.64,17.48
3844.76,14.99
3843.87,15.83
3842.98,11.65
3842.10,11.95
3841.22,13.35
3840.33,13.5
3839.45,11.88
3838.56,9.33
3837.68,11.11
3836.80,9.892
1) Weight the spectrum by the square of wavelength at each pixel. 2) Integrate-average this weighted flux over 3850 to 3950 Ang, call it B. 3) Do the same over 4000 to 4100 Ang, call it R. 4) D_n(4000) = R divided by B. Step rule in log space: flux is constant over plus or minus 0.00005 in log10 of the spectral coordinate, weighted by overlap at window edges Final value 1.3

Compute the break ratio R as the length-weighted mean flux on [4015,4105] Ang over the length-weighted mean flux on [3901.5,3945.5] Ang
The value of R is 1.2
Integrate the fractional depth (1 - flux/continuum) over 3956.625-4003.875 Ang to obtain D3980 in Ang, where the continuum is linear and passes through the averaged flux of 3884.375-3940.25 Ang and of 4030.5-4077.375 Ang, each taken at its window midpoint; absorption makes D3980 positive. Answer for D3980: 5.49 Ang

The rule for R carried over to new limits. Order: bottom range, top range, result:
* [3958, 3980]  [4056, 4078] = 1.42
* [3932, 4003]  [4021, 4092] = 1.24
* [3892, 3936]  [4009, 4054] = 1.25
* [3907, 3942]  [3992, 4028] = 1.20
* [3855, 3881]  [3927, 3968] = 0.87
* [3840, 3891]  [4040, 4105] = 1.17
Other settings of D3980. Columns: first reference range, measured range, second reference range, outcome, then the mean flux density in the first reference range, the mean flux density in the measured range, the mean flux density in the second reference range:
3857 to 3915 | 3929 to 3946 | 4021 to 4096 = 2.8 Ang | 15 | 13.2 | 17.7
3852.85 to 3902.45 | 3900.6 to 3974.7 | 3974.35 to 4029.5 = 5.5 Ang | 15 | 14.5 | 16.4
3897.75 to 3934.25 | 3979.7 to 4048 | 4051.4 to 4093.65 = -1.8 Ang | 14.9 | 17.1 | 17.7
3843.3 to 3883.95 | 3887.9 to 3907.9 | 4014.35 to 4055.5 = 2.2 Ang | 15.9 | 14.5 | 18.1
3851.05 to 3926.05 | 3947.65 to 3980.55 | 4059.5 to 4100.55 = 4.7 Ang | 15.2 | 13.7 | 17.1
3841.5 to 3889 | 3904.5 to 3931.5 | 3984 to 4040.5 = 1.1 Ang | 15.3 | 15.3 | 17.2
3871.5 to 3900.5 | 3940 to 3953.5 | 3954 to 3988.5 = -3.0 Ang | 13.6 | 16.4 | 13.3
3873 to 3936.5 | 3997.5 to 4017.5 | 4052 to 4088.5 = -1.1 Ang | 14.2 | 17.4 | 17.8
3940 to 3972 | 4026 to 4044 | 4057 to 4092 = -1.6 Ang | 14.4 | 18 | 17.6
